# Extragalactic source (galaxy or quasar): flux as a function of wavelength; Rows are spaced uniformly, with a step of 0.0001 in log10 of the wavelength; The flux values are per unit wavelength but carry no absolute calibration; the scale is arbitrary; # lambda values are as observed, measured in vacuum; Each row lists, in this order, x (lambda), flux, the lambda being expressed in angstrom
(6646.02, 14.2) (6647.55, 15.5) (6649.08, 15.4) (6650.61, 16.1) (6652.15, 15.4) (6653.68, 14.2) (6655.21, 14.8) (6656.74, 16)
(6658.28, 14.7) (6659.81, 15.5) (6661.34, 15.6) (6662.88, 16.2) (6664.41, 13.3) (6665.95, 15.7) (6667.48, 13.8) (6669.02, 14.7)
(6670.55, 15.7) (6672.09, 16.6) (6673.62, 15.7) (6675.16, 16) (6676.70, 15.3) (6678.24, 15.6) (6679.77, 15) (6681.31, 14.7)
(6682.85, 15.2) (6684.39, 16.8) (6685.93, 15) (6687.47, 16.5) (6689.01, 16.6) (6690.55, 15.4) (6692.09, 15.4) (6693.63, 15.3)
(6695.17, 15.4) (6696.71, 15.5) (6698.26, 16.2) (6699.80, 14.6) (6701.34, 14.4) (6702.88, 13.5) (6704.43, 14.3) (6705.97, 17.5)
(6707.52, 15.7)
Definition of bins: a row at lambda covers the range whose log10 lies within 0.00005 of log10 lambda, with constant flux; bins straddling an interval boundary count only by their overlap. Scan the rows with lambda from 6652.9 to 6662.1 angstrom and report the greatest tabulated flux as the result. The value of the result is 16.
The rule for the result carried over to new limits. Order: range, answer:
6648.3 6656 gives 16.1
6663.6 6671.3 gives 15.7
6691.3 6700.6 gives 16.2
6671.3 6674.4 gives 16.6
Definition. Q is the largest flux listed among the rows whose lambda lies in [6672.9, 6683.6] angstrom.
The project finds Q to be 16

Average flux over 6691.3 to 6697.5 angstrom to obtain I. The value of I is 15.4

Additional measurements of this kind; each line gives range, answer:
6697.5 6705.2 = 14.6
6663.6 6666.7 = 14.5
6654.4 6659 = 15.2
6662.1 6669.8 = 14.7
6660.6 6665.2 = 15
